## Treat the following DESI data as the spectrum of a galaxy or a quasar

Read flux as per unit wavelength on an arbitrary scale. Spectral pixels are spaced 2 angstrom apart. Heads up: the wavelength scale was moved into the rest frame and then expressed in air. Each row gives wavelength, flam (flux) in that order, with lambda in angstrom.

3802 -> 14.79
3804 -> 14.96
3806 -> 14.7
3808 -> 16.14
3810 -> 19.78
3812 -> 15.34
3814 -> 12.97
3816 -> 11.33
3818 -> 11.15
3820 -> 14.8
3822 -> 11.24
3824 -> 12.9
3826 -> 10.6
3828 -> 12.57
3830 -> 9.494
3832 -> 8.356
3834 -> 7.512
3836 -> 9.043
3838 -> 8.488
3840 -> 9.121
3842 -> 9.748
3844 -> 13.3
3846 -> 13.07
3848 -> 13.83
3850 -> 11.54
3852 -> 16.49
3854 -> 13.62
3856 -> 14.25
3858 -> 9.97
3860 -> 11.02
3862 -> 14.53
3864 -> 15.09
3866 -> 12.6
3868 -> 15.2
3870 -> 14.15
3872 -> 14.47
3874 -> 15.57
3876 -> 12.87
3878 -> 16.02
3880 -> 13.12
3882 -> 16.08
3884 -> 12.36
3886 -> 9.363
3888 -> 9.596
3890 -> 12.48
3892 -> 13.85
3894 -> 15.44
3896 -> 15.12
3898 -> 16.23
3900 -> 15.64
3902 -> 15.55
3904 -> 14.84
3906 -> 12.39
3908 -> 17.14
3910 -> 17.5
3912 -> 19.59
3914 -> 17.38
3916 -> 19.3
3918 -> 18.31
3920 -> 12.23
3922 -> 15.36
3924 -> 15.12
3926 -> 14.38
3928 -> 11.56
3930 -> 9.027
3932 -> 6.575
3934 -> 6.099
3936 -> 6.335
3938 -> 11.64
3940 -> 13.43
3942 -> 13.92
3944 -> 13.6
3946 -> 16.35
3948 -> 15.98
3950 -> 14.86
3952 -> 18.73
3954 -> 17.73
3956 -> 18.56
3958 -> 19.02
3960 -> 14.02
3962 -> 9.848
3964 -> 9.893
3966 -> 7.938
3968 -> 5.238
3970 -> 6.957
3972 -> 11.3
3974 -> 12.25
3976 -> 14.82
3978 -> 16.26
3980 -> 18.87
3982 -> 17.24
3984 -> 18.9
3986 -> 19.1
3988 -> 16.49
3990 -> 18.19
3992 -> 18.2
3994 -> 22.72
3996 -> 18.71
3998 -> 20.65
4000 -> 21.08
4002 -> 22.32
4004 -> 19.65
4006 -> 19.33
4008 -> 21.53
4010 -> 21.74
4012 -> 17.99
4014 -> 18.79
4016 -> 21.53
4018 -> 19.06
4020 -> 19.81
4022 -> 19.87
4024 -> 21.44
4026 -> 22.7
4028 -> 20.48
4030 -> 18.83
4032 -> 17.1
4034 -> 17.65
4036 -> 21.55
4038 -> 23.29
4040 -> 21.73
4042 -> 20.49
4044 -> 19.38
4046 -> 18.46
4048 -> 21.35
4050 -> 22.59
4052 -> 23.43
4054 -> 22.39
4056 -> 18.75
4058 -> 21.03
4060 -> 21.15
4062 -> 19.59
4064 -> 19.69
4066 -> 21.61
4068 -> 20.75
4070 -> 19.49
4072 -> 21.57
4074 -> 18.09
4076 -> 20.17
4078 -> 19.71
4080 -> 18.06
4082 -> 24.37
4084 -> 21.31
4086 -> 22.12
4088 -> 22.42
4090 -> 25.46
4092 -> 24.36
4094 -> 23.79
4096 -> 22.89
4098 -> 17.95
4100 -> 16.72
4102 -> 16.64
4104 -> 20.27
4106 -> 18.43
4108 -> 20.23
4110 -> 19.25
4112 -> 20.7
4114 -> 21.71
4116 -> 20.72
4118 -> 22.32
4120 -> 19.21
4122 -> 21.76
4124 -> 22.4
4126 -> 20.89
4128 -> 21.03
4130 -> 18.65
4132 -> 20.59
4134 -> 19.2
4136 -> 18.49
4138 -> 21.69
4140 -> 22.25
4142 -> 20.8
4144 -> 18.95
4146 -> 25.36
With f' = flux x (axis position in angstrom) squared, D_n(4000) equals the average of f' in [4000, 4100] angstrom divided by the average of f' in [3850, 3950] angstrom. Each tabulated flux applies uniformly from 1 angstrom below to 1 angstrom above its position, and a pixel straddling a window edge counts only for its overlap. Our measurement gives 1.62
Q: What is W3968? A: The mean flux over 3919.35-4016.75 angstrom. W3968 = 15.3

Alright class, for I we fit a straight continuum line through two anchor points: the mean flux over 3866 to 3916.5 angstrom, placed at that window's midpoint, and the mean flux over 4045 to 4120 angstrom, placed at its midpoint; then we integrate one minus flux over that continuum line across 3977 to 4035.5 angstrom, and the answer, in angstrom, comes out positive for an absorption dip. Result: -3.7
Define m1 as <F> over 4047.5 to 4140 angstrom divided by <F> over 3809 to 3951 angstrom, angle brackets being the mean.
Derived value 1.6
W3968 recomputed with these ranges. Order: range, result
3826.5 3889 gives 12.3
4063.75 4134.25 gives 20.7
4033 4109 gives 20.8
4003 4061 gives 20.5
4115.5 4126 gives 21.3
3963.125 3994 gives 14.4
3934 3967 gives 13.6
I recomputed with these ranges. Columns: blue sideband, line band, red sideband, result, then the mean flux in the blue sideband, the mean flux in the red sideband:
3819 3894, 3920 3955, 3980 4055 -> 7.3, 12.4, 20.1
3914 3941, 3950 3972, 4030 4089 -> 2.4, 12.4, 20.6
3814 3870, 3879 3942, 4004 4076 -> 4.8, 11.9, 20.4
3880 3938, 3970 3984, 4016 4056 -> 2.1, 13.7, 20.6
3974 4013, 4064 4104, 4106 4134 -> -1.5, 19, 20.6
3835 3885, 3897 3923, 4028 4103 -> -2.4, 13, 20.7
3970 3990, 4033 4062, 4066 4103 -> -2.8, 15.8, 20.9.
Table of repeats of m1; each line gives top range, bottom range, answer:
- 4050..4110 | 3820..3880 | 1.68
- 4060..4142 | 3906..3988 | 1.47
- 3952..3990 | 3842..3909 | 1.04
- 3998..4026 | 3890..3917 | 1.27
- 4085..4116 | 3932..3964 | 1.53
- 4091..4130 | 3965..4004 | 1.26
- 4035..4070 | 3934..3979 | 1.62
